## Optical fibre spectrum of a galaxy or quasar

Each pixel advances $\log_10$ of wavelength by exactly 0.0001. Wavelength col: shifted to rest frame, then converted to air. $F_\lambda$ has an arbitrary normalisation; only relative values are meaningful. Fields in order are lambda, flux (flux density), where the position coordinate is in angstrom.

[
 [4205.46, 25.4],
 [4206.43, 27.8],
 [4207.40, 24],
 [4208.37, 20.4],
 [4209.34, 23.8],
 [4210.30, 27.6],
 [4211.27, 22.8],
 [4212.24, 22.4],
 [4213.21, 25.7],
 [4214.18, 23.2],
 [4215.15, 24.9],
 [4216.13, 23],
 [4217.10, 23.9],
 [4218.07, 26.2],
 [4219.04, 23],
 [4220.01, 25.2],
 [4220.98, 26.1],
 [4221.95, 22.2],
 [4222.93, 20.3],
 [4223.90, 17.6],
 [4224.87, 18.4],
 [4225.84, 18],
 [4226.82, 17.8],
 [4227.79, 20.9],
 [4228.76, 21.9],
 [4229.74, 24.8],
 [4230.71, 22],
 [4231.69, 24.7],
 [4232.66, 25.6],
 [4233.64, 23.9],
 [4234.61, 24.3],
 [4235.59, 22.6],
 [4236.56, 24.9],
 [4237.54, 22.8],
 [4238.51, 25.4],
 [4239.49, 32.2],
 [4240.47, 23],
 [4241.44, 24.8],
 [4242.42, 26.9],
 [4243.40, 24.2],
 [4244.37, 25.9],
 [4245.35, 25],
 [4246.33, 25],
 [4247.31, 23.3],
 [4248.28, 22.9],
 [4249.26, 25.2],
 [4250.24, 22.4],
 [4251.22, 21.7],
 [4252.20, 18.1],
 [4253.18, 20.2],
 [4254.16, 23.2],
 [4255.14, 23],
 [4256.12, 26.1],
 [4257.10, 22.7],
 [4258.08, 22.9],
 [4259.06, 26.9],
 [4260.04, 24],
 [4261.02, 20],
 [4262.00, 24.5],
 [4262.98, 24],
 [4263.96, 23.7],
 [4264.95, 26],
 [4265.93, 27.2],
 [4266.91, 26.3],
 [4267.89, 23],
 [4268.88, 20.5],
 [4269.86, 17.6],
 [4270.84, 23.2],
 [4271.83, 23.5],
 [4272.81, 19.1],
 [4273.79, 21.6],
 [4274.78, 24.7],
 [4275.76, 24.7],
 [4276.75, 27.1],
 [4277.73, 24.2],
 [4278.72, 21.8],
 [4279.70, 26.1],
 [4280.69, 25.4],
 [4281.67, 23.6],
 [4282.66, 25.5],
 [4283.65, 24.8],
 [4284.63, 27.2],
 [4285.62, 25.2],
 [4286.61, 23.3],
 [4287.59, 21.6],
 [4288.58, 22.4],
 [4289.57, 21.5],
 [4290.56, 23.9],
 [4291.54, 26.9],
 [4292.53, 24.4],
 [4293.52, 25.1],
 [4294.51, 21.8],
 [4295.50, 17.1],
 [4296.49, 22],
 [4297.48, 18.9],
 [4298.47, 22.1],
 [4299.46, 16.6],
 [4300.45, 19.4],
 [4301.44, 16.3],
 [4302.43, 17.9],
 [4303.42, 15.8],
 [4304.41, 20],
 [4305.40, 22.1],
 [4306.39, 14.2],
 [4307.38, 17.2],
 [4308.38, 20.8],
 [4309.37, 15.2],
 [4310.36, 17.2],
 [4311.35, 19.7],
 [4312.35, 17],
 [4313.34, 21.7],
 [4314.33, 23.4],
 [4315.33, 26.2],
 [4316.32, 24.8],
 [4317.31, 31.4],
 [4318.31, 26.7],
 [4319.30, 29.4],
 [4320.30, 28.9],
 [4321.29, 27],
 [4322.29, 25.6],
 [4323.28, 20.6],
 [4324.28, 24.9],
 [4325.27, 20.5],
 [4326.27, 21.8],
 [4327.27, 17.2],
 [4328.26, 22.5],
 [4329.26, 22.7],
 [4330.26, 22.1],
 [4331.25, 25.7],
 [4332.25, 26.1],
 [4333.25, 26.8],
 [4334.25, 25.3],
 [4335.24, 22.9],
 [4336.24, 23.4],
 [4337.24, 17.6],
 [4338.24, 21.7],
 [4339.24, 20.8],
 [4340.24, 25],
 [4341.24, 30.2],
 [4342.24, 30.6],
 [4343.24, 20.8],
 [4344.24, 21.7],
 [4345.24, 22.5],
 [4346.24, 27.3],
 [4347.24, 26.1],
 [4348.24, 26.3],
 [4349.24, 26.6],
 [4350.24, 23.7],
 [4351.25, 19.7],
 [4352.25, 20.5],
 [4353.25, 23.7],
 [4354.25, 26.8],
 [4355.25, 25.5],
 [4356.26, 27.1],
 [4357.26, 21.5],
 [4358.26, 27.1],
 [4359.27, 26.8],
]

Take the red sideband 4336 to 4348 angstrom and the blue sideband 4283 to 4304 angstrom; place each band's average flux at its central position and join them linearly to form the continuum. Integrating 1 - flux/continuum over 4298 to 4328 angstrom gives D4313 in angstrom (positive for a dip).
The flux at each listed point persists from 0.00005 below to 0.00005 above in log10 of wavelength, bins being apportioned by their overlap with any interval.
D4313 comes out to 1.7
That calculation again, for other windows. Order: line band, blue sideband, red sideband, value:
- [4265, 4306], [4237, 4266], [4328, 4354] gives 2.6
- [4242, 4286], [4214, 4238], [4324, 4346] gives -1.6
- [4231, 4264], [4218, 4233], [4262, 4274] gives -2.1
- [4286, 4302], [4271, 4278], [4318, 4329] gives 1.5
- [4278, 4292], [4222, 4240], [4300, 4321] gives -1.6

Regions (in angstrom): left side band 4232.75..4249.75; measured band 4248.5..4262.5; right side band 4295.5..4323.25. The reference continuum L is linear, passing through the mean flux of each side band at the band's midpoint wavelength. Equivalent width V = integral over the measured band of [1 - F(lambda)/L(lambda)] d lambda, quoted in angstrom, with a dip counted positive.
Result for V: 0.7 angstrom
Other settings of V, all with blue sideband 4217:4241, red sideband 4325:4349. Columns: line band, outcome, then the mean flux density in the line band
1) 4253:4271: -0.15 angstrom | 23.5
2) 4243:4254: 0.07 angstrom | 23.1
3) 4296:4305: 1.80 angstrom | 18.8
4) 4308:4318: 0.74 angstrom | 21.9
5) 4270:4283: -0.18 angstrom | 23.7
